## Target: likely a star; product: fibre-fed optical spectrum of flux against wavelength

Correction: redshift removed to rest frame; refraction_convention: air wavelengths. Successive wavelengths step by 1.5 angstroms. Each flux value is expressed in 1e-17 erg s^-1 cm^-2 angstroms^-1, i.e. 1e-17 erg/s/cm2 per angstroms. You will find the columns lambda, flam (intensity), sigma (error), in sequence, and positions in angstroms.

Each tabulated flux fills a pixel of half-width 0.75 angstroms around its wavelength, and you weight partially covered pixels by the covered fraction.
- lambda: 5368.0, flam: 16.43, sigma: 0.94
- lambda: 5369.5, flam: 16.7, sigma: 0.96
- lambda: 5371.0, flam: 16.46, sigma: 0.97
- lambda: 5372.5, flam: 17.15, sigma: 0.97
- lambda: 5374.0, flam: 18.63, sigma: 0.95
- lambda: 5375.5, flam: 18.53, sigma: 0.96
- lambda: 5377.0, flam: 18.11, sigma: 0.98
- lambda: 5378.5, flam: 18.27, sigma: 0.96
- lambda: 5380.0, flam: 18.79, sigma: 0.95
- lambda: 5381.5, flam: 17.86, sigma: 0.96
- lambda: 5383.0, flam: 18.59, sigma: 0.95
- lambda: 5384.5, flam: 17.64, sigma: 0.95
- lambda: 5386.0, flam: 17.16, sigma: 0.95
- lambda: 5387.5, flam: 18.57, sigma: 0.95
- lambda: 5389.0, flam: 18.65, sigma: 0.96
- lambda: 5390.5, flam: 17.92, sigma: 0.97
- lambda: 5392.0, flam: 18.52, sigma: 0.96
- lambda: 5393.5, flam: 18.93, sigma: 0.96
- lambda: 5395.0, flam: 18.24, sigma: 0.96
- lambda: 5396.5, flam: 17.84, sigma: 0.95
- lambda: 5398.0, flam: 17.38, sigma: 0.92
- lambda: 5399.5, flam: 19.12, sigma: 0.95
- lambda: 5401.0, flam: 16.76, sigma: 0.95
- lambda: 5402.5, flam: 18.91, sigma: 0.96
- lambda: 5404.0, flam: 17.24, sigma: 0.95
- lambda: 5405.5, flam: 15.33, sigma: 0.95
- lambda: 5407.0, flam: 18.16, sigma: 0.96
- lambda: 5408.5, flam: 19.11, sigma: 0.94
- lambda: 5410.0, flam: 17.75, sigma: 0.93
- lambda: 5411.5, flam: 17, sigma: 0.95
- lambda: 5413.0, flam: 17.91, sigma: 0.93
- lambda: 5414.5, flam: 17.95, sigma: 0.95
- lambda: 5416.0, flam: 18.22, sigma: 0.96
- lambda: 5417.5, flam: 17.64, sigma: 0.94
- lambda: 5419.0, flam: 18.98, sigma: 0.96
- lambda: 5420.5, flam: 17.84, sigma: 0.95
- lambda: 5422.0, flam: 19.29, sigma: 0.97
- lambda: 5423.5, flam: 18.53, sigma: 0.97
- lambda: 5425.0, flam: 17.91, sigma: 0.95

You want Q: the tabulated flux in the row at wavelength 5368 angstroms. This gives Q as 16.43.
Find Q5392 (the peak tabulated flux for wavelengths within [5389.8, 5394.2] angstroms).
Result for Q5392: 18.93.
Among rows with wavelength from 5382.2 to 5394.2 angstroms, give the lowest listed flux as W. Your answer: 17.16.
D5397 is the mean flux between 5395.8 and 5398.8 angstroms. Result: 17.6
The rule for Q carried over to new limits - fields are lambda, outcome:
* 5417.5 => 17.64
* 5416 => 18.22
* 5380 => 18.79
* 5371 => 16.46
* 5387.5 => 18.57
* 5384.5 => 17.64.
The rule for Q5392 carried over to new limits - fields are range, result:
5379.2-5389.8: 18.79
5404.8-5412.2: 19.11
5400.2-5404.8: 18.91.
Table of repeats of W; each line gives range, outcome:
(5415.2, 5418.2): 17.64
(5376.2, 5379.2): 18.11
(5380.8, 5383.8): 17.86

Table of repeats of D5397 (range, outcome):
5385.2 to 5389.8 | 18.1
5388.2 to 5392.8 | 18.4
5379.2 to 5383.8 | 18.4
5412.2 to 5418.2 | 17.9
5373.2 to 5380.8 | 18.5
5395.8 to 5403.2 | 18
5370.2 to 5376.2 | 17.7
